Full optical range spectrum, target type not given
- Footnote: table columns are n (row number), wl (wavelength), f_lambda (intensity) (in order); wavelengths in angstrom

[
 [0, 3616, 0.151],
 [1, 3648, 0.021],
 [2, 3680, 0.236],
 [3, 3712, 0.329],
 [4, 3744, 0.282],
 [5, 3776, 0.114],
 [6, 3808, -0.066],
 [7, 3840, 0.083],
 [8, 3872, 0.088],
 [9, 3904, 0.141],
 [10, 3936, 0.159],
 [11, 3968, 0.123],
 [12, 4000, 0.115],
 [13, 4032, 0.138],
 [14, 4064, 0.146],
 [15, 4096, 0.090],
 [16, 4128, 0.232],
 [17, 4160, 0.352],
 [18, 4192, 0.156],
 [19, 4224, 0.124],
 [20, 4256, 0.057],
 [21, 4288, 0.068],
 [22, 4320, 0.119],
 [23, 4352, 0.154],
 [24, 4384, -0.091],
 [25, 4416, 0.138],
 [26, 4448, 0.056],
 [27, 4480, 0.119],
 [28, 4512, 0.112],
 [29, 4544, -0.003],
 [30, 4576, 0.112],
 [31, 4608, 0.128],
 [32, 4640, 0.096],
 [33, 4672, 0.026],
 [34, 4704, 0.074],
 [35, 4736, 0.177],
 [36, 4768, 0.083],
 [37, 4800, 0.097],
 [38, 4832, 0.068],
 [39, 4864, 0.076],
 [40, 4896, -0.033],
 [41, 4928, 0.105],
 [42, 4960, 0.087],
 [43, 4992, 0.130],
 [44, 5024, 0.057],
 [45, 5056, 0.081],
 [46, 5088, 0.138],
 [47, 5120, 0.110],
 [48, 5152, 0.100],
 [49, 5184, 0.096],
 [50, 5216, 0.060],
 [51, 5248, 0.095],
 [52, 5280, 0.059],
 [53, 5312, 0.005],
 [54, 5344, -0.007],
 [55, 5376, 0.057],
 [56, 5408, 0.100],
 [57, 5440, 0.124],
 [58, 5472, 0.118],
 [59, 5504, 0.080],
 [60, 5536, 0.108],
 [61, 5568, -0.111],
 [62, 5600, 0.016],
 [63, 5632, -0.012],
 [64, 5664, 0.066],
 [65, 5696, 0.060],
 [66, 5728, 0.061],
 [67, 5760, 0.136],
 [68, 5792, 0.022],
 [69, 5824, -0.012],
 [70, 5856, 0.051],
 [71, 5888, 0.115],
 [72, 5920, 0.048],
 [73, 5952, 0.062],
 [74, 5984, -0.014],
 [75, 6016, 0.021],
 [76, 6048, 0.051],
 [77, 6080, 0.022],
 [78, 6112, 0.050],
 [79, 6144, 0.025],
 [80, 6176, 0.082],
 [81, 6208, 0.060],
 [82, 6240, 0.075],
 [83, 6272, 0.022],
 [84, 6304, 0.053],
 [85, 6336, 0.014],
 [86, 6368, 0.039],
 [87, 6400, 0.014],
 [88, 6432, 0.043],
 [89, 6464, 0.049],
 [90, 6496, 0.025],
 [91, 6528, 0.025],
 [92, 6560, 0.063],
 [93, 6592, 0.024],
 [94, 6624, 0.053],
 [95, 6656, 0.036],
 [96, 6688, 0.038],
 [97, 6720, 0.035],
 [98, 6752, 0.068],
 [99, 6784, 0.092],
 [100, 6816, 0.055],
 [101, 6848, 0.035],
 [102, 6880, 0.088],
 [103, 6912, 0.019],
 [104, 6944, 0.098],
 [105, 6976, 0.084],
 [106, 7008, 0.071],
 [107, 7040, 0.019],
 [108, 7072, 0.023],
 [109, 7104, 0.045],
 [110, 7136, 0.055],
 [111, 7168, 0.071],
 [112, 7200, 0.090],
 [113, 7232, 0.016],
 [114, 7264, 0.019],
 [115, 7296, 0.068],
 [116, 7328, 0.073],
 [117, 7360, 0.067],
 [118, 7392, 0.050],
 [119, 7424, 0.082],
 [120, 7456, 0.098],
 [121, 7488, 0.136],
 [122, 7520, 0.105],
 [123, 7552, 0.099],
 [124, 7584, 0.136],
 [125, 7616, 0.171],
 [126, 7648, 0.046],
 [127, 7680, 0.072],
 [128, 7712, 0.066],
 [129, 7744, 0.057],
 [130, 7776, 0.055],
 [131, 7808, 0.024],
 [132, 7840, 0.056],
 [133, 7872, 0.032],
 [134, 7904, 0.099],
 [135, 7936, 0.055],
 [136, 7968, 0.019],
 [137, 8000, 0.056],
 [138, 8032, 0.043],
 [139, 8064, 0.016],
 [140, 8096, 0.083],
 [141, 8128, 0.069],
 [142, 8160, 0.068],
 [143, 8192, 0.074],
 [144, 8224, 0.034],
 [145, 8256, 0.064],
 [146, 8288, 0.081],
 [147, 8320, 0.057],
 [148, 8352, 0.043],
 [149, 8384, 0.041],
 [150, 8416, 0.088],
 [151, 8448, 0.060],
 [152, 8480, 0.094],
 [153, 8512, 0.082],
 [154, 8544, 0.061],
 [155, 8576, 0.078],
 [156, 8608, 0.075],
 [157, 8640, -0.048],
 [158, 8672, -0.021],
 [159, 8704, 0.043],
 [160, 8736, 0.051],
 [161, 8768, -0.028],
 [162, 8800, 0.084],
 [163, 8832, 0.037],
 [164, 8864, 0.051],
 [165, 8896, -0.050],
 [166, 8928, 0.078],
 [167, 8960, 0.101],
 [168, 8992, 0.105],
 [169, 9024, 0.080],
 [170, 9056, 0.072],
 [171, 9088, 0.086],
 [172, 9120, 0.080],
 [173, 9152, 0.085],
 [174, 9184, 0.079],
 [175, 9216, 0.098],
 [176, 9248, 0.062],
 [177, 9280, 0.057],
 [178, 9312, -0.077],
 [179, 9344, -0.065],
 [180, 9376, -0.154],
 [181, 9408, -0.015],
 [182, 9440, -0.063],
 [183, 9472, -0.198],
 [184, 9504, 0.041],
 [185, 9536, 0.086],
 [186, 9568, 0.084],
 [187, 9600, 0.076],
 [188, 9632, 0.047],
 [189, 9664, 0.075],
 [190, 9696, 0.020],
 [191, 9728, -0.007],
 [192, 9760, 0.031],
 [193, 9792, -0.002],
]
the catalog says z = 1.693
